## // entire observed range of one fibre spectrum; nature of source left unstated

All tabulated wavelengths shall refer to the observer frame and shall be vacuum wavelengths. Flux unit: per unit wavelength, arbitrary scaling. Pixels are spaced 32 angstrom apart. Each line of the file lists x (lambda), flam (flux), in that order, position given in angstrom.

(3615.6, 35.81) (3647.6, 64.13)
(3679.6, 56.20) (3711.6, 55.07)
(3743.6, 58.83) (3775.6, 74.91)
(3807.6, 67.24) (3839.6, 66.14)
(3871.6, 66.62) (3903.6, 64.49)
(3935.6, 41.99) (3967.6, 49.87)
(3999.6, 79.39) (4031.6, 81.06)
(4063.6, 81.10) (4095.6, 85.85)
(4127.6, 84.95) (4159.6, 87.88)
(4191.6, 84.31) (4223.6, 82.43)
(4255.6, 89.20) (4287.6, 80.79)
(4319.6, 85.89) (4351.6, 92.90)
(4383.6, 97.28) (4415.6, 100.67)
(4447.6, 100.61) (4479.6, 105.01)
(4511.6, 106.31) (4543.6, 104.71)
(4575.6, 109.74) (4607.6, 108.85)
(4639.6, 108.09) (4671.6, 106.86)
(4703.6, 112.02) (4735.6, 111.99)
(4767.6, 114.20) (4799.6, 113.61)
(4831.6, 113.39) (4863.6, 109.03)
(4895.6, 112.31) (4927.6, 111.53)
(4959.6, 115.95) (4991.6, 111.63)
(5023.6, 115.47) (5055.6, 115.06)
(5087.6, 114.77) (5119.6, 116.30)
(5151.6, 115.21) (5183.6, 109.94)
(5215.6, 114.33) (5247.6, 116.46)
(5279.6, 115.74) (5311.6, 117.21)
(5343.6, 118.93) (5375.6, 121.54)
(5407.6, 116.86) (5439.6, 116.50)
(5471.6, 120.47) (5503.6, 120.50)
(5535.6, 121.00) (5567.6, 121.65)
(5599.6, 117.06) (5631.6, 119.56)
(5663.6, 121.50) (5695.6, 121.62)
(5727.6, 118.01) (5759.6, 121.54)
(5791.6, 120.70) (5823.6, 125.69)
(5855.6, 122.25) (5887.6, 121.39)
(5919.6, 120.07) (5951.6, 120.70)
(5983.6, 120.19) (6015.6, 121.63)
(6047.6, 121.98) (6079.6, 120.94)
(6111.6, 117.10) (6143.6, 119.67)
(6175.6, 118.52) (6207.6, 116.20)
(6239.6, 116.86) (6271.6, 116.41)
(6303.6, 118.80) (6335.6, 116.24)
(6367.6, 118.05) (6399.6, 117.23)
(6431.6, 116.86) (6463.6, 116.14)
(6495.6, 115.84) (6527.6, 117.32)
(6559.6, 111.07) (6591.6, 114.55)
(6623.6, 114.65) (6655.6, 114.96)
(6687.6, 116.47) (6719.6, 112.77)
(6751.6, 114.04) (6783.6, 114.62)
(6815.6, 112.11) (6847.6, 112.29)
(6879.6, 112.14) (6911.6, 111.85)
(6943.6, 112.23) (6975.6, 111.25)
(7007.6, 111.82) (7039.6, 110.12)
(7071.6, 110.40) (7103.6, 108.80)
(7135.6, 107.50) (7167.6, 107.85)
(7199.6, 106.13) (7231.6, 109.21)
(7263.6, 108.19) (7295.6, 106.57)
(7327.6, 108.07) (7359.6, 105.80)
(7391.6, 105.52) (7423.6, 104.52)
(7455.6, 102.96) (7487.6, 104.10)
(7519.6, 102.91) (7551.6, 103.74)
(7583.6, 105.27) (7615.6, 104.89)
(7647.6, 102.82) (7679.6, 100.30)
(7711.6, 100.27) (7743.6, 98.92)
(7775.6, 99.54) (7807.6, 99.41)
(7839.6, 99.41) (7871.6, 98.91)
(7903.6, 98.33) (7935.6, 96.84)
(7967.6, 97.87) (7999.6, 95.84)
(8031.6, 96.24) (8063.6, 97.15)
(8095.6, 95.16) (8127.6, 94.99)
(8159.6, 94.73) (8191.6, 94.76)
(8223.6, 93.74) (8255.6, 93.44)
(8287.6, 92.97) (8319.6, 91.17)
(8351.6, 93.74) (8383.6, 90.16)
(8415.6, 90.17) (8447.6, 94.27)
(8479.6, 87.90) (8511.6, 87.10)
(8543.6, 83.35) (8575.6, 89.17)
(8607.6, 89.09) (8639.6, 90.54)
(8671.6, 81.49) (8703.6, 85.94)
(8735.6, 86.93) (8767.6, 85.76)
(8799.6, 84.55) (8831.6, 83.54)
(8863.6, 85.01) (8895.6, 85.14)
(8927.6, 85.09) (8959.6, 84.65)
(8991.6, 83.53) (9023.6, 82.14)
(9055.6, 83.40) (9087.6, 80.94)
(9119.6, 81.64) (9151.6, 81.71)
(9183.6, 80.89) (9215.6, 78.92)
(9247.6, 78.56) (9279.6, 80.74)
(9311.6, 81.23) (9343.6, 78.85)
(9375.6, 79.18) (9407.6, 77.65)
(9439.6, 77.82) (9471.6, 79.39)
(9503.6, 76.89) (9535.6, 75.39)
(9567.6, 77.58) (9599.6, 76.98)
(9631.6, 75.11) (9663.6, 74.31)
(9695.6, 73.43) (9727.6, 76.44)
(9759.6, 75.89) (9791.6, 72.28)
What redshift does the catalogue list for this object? 0.000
